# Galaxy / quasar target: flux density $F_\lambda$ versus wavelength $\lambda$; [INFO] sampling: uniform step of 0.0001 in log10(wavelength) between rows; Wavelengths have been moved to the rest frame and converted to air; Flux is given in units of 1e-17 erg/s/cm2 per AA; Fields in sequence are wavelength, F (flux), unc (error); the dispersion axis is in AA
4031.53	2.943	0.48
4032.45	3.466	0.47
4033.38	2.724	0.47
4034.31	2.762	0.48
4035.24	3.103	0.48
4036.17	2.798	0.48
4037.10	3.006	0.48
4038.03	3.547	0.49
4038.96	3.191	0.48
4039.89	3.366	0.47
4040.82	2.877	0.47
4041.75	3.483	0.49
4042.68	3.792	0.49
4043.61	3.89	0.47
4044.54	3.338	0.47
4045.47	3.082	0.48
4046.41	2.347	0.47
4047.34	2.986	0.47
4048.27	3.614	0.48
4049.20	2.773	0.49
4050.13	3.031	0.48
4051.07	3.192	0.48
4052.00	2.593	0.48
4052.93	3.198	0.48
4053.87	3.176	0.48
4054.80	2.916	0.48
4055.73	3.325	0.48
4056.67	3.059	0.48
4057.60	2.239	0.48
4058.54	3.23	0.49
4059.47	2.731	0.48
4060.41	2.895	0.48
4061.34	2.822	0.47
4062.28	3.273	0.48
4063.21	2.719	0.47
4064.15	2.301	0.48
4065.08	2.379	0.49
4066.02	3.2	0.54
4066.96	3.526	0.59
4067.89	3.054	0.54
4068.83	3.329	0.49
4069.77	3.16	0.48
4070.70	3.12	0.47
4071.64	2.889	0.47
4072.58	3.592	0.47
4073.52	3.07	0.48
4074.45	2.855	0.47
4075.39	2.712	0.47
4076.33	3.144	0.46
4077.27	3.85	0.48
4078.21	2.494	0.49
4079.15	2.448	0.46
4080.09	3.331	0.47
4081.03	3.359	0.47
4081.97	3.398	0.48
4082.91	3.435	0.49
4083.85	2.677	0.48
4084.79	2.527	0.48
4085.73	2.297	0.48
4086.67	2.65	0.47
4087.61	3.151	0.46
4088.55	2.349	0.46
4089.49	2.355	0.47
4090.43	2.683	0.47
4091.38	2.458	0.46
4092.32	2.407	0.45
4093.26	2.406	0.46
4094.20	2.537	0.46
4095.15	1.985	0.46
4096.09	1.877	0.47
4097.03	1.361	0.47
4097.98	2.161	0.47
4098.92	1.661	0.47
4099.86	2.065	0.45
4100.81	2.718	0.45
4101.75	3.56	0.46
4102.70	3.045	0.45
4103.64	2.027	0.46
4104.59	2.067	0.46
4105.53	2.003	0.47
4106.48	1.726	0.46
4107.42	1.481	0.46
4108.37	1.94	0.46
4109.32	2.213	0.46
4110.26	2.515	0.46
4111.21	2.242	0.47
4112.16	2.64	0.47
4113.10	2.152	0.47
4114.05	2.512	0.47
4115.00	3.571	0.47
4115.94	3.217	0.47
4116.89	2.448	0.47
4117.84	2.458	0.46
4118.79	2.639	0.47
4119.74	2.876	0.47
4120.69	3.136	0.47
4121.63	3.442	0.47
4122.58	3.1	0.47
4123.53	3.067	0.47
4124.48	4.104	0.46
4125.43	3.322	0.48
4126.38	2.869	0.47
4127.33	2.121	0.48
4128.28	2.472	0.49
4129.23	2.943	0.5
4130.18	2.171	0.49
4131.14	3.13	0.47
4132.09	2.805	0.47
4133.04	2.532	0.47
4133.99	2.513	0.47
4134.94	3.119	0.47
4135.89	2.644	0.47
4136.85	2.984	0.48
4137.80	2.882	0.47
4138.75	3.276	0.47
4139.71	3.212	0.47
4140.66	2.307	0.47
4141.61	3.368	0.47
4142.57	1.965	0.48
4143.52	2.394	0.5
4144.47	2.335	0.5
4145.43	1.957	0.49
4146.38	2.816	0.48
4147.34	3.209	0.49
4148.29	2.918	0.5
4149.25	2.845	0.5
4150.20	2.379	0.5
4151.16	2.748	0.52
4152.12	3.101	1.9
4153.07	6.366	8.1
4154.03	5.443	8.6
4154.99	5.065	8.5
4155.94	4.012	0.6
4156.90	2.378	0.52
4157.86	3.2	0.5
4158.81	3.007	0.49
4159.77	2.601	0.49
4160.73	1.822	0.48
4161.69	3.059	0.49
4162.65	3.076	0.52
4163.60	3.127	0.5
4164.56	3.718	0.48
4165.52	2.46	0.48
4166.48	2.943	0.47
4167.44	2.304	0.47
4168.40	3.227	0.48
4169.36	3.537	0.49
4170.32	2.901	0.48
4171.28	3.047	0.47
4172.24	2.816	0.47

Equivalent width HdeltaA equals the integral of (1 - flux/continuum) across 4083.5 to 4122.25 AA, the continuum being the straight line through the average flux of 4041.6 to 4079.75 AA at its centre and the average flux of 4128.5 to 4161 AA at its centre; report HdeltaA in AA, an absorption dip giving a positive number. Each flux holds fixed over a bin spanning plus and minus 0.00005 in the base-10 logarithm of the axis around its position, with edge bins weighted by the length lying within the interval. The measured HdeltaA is 7.45 AA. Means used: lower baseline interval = 3.04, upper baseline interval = 3.02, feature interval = 2.45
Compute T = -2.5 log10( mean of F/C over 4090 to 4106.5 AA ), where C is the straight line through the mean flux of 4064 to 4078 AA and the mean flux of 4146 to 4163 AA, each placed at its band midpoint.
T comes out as 0.36 mag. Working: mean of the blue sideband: 3.09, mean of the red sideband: 3.34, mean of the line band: 2.28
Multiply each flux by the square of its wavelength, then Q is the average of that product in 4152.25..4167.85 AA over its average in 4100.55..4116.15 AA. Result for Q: 1.44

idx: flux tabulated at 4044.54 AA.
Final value 3.338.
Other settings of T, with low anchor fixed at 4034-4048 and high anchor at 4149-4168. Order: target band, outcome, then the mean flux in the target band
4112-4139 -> 0.14 mag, 2.87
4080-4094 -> 0.17 mag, 2.75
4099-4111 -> 0.39 mag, 2.26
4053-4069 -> 0.09 mag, 2.95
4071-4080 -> 0.07 mag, 3.02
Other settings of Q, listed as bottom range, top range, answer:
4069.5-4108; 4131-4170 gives 1.20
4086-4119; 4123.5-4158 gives 1.31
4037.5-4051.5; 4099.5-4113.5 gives 0.73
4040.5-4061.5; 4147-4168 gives 1.12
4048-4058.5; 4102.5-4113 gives 0.73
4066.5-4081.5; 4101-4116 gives 0.79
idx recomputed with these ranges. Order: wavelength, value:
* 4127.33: 2.121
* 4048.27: 3.614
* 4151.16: 2.748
